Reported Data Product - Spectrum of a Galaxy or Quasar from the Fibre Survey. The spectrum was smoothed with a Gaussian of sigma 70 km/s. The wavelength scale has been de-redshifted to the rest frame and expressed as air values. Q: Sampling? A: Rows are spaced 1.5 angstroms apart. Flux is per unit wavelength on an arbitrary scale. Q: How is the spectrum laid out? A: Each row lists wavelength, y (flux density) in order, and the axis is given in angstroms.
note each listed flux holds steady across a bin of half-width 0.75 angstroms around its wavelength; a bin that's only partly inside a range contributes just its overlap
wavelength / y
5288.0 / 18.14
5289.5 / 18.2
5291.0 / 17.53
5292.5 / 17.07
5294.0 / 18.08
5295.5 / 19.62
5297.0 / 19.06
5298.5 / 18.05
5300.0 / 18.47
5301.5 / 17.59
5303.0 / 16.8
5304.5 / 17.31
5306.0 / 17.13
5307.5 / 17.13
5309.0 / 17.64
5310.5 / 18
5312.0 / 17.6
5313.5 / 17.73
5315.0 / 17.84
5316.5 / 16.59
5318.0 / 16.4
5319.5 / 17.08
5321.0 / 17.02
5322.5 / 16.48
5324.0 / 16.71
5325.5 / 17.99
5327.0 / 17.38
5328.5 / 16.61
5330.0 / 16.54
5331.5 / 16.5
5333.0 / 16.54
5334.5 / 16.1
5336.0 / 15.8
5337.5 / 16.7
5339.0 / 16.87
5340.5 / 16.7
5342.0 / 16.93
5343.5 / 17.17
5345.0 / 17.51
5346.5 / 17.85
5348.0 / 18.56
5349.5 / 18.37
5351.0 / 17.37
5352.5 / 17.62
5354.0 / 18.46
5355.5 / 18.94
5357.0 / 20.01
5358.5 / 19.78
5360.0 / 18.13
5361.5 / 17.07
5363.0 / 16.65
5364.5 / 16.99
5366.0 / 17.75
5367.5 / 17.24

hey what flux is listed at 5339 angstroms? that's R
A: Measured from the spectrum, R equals 16.87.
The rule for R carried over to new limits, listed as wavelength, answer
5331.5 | 16.5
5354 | 18.46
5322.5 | 16.48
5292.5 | 17.07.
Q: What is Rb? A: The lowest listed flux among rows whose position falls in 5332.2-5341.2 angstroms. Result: 15.8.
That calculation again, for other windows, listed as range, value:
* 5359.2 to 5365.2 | 16.65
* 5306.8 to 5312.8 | 17.13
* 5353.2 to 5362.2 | 17.07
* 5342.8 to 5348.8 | 17.17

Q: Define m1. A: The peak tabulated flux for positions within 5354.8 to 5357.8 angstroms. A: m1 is 20.01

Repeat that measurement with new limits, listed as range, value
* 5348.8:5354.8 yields 18.46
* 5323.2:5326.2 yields 17.99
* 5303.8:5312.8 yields 18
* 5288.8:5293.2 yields 18.2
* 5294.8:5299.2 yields 19.62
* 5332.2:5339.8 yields 16.87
